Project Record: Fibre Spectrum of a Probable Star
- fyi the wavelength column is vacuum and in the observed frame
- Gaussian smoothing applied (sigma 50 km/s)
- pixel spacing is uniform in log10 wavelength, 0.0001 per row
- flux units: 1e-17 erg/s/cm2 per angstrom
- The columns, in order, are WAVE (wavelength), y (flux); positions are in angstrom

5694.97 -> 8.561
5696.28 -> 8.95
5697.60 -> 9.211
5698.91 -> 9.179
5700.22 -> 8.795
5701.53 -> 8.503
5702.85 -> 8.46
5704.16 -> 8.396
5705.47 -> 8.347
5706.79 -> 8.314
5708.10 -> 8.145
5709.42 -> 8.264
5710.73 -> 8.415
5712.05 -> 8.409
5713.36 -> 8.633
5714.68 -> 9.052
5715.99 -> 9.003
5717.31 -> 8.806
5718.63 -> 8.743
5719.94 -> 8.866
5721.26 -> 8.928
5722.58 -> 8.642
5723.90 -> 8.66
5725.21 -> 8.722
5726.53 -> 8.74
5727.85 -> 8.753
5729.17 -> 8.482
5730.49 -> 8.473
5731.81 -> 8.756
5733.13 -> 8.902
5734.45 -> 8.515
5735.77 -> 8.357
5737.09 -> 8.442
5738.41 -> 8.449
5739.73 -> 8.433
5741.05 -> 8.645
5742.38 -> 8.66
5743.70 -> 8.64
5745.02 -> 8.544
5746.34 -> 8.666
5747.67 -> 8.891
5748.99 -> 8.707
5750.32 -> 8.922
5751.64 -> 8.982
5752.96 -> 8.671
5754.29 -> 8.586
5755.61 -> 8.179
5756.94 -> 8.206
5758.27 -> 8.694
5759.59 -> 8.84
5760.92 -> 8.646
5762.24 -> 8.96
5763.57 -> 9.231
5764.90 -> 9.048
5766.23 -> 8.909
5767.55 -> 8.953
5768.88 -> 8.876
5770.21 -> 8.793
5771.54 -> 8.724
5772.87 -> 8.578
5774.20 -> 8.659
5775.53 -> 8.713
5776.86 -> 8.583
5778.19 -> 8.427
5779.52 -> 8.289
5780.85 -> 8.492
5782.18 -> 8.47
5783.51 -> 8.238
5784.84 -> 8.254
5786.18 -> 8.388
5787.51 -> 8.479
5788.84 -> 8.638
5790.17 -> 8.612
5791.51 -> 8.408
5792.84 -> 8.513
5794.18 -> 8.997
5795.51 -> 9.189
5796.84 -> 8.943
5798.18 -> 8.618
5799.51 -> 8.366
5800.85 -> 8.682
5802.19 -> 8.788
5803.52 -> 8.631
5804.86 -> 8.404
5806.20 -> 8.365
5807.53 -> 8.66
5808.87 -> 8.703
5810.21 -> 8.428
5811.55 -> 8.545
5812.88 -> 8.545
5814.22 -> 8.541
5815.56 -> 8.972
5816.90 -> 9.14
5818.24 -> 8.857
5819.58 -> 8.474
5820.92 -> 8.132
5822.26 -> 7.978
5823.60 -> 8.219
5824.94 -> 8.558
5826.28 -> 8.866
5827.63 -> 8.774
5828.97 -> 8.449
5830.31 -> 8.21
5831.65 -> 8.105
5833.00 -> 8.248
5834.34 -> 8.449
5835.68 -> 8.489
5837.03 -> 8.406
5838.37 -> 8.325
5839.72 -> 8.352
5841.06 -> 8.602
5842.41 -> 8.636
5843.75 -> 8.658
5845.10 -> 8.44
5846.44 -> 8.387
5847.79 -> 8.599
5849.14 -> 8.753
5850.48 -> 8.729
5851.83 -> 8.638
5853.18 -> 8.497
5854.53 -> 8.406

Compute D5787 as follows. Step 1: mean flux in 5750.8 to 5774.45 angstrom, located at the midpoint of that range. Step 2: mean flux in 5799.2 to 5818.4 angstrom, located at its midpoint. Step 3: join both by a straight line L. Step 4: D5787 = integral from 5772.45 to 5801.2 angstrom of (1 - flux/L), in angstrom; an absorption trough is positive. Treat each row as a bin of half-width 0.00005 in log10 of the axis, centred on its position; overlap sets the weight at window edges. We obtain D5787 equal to 0.4 angstrom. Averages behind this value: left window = 8.76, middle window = 8.57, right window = 8.64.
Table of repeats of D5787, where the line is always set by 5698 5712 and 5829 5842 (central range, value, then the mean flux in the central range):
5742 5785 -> -1.2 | 8.67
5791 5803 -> -0.5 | 8.73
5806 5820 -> -0.5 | 8.67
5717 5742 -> -0.5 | 8.65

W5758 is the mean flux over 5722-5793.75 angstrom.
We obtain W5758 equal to 8.63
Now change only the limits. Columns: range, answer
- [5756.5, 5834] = 8.6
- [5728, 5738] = 8.57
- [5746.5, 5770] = 8.78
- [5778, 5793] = 8.43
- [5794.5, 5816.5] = 8.66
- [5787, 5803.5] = 8.69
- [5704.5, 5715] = 8.42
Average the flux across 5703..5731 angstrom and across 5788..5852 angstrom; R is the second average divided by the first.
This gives 0.99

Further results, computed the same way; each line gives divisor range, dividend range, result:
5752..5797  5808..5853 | 0.98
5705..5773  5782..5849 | 0.98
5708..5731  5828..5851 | 0.98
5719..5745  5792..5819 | 1.01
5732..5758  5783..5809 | 1.00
